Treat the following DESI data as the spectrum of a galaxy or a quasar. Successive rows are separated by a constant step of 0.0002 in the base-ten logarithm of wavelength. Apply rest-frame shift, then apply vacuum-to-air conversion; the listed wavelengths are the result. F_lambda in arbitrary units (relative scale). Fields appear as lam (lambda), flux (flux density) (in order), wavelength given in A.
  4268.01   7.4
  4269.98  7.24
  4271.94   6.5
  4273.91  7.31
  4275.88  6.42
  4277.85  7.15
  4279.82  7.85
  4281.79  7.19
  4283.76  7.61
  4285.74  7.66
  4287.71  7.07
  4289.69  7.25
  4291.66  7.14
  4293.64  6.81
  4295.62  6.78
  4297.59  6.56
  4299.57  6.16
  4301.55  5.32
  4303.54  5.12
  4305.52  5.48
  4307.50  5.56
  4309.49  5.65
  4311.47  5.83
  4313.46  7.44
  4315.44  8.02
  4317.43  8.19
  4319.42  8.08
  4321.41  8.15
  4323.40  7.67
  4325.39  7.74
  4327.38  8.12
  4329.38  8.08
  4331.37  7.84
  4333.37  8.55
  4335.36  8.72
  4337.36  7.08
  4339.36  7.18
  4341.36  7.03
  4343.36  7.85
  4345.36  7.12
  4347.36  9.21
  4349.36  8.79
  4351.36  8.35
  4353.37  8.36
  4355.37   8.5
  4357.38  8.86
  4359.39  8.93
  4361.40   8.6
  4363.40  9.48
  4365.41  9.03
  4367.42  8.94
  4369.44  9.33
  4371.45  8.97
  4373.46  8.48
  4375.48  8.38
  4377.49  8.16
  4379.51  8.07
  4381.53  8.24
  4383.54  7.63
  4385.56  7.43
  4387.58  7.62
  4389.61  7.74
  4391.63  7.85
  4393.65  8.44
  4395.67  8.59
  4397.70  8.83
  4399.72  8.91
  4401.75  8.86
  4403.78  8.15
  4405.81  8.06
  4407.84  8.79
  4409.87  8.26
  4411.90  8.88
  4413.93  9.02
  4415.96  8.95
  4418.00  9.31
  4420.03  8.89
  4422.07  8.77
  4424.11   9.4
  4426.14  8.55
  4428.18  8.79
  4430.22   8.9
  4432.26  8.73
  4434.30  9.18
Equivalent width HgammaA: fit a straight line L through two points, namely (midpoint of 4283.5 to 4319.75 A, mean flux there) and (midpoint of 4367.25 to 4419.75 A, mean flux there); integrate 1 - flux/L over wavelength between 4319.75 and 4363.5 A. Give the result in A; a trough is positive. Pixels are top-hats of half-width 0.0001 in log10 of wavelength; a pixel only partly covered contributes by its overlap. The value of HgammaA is -4.2 A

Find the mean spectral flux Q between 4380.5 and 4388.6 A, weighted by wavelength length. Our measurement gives 7.73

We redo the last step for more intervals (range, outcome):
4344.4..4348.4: 8.19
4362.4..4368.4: 9.16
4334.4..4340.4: 7.64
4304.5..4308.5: 5.52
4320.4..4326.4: 7.86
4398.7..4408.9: 8.55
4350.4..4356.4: 8.4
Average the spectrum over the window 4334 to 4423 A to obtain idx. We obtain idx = 8.43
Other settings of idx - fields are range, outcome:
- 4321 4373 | 8.33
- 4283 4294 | 7.27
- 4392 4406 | 8.55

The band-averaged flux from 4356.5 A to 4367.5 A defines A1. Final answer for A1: 8.98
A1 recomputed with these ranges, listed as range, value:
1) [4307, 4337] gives 7.6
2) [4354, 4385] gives 8.62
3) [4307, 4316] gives 6.48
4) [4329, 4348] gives 7.83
